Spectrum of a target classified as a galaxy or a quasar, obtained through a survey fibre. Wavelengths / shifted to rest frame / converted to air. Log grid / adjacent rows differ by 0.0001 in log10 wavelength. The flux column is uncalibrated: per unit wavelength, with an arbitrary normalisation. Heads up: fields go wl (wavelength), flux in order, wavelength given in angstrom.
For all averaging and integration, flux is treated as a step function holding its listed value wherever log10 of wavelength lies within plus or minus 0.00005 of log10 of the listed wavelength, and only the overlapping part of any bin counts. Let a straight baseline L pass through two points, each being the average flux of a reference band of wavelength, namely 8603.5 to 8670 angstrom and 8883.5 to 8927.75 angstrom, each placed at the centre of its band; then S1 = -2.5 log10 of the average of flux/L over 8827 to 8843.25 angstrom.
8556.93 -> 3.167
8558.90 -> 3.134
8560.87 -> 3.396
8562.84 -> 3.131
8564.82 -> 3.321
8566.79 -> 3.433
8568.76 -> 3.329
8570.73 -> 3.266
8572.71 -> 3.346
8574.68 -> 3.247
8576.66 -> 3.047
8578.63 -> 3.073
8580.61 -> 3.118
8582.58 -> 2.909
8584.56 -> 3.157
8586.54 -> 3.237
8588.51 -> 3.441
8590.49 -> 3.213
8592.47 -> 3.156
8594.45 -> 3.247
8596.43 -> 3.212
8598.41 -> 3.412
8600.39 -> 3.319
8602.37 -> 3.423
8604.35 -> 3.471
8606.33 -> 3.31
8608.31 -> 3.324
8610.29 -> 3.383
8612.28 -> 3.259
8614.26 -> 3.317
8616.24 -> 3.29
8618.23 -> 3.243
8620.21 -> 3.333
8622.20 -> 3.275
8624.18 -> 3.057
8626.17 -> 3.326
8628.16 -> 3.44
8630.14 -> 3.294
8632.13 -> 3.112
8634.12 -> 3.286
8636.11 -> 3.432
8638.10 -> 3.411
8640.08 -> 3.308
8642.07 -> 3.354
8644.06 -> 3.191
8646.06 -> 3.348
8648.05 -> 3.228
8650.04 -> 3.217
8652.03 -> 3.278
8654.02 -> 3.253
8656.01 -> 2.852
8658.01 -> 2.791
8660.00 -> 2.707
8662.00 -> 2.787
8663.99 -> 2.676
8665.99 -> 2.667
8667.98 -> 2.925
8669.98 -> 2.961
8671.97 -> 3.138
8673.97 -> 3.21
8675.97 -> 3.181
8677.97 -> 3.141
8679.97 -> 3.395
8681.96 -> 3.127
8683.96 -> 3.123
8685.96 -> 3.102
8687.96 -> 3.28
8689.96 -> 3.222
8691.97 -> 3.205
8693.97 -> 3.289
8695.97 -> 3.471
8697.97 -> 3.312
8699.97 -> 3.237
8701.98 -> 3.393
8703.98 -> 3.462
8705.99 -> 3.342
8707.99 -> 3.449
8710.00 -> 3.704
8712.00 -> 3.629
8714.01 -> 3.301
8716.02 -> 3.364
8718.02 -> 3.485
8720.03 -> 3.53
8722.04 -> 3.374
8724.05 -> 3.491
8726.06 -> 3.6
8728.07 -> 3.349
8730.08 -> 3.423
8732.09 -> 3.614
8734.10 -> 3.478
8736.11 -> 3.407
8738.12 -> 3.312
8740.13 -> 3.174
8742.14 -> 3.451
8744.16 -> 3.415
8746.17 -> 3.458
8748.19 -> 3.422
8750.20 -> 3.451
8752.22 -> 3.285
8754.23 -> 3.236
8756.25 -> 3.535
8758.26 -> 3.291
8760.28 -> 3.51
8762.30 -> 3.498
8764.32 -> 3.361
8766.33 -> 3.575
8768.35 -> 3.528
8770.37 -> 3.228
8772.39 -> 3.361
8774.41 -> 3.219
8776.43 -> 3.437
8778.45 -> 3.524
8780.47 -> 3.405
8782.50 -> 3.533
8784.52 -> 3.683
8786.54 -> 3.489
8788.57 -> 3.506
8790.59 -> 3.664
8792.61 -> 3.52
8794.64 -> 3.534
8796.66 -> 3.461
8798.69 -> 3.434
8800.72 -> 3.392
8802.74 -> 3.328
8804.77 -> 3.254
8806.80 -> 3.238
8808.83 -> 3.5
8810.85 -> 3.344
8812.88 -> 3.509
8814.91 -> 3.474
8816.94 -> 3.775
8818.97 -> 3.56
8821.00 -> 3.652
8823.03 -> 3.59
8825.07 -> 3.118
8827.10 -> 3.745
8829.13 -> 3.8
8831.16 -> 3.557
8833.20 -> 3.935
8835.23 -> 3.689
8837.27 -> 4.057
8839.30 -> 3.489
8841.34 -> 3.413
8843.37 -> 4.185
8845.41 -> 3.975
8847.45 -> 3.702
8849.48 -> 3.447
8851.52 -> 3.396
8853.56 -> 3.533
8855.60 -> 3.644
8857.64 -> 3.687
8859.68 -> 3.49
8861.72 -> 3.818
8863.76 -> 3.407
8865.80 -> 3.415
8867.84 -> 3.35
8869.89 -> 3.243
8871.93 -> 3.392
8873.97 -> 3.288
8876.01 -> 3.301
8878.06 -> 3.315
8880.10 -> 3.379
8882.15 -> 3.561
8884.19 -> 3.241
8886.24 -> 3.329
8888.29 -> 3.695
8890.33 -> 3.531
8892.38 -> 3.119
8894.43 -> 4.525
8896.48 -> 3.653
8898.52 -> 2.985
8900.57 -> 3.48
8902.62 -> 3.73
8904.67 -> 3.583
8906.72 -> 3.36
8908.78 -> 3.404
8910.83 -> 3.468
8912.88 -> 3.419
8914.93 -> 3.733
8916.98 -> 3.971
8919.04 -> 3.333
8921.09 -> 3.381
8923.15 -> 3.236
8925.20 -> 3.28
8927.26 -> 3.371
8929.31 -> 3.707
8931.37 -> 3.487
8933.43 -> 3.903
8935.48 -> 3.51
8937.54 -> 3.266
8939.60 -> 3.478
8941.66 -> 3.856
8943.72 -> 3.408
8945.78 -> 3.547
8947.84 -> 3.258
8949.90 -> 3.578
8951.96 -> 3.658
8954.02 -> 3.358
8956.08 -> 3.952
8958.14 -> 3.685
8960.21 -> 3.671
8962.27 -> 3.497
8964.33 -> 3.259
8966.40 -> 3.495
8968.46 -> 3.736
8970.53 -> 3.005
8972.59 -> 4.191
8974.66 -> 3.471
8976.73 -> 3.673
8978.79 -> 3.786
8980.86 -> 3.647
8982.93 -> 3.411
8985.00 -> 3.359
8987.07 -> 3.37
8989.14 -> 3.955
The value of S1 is -0.098 mag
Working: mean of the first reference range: 3.18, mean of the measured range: 3.74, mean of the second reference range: 3.49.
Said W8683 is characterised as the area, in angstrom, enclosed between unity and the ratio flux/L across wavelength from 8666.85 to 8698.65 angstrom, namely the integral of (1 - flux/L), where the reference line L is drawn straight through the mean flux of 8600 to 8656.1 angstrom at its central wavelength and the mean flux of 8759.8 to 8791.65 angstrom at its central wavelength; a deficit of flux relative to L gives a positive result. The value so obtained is 1.6 angstrom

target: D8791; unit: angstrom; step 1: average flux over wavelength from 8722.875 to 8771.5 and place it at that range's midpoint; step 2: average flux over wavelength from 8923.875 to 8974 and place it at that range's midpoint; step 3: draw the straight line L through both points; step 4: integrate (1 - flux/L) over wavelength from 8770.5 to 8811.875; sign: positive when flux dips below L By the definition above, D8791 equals 0.1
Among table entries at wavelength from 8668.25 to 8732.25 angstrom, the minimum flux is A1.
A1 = 2.961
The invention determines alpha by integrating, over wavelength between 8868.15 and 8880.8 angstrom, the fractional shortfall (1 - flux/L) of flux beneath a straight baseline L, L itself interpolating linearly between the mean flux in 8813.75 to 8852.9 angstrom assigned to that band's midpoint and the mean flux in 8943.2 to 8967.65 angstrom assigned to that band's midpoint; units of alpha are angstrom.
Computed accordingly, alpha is 1.0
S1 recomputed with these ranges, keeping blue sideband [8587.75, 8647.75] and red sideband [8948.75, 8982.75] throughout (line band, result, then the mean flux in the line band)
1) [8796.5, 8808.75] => 0.03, 3.35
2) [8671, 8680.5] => 0.05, 3.2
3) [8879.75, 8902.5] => 0.01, 3.51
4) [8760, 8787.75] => 0.00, 3.45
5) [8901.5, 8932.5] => 0.02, 3.5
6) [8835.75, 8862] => -0.05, 3.68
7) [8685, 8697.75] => 0.03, 3.26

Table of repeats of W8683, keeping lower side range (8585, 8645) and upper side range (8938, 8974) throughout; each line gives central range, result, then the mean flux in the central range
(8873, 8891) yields 0.5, 3.4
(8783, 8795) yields -0.5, 3.57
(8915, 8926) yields 0.2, 3.47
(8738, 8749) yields 0.1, 3.37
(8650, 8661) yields 1.1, 3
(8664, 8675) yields 1.3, 2.95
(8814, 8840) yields -1.4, 3.65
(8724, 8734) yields -0.3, 3.49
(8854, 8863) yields -0.4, 3.64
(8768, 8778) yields 0.2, 3.35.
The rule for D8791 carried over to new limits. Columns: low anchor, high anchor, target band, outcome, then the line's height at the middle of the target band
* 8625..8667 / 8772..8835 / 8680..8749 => -1.7 angstrom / 3.3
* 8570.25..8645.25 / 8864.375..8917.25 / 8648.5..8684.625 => 3.1 angstrom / 3.31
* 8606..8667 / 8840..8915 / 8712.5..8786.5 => -2.0 angstrom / 3.34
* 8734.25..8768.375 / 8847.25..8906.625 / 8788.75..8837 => -1.2 angstrom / 3.45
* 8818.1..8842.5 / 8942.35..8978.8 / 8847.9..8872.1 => 0.9 angstrom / 3.62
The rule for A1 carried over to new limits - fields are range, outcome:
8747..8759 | 3.236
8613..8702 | 2.667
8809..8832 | 3.118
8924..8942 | 3.266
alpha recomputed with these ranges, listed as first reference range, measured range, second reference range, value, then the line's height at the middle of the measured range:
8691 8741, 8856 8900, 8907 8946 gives 0.3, 3.49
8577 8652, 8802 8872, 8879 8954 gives -2.4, 3.45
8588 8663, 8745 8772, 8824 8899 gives 0.1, 3.42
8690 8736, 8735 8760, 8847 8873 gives 0.5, 3.44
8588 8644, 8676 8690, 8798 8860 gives 0.8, 3.39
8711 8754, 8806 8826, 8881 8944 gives -0.1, 3.47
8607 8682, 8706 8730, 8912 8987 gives -1.5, 3.26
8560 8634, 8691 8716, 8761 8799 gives -0.1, 3.39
